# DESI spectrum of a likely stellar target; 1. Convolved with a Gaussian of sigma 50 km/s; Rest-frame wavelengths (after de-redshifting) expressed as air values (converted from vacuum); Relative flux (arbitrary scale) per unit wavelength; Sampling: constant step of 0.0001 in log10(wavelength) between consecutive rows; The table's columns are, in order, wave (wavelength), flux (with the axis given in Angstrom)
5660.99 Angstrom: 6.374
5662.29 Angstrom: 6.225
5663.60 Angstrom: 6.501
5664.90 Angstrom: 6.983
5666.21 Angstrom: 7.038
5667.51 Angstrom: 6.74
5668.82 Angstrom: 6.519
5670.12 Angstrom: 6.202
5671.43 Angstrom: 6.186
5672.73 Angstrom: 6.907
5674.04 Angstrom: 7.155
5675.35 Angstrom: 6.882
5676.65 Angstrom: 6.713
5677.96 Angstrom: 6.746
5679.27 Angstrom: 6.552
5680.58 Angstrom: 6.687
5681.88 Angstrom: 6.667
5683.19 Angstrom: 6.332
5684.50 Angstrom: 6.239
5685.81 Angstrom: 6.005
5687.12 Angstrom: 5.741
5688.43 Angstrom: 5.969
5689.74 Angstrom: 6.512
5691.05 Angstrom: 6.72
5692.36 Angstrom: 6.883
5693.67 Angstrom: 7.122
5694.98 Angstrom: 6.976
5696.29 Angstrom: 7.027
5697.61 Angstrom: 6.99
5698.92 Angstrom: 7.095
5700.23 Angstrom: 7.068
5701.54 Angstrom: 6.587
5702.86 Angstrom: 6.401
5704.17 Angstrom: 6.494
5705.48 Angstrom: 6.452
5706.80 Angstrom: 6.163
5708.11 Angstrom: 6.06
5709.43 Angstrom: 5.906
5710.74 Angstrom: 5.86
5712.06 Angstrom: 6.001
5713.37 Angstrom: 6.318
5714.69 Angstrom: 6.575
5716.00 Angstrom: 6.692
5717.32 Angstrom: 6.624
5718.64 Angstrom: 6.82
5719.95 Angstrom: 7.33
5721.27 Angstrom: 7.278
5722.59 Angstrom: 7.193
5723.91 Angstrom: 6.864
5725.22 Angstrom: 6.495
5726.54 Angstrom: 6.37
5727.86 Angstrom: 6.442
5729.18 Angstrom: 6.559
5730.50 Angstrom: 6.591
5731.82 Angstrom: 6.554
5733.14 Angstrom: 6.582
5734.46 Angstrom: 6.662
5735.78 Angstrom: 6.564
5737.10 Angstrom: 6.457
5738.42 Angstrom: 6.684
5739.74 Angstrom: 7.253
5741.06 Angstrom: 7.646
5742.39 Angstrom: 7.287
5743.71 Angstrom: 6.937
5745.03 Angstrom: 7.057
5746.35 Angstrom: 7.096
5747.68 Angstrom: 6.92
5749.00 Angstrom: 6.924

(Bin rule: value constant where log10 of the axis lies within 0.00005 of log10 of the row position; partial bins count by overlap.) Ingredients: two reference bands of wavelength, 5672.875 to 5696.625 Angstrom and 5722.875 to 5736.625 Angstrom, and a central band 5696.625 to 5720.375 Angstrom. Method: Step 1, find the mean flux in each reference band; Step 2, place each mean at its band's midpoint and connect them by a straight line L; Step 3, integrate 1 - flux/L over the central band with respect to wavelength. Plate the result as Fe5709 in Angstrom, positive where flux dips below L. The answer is 0.3 Angstrom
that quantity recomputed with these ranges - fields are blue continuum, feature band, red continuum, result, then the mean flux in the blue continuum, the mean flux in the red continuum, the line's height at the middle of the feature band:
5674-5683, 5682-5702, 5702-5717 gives -0.29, 6.72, 6.28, 6.53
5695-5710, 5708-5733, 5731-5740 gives 0.22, 6.59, 6.66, 6.62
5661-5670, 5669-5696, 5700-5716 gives -0.27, 6.62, 6.32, 6.5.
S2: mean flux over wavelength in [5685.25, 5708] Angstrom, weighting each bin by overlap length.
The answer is 6.59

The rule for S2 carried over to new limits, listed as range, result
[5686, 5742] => 6.63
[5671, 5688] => 6.52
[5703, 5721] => 6.43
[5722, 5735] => 6.63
